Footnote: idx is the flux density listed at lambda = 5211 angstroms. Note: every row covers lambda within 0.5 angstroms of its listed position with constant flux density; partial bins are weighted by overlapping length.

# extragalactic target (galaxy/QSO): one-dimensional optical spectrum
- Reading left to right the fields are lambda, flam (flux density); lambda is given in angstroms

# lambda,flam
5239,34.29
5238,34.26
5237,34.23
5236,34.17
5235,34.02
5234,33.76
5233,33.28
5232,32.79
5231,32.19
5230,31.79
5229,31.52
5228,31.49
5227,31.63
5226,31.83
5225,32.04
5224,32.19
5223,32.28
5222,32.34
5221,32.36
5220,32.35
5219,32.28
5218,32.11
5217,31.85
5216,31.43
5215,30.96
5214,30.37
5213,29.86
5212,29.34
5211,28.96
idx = 28.96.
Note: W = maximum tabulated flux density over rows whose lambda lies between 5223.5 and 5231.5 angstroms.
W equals 32.19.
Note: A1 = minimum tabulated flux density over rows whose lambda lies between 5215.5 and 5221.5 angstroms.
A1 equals 31.43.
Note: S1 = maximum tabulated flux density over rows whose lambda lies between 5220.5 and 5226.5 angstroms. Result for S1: 32.36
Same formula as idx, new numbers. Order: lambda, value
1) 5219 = 32.28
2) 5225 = 32.04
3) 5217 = 31.85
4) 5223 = 32.28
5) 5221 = 32.36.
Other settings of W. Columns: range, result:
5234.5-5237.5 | 34.23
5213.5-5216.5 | 31.43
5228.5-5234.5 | 33.76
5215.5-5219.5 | 32.28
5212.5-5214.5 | 30.37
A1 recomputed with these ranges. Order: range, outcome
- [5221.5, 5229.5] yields 31.49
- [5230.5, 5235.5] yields 32.19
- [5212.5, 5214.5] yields 29.86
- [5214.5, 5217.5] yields 30.96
